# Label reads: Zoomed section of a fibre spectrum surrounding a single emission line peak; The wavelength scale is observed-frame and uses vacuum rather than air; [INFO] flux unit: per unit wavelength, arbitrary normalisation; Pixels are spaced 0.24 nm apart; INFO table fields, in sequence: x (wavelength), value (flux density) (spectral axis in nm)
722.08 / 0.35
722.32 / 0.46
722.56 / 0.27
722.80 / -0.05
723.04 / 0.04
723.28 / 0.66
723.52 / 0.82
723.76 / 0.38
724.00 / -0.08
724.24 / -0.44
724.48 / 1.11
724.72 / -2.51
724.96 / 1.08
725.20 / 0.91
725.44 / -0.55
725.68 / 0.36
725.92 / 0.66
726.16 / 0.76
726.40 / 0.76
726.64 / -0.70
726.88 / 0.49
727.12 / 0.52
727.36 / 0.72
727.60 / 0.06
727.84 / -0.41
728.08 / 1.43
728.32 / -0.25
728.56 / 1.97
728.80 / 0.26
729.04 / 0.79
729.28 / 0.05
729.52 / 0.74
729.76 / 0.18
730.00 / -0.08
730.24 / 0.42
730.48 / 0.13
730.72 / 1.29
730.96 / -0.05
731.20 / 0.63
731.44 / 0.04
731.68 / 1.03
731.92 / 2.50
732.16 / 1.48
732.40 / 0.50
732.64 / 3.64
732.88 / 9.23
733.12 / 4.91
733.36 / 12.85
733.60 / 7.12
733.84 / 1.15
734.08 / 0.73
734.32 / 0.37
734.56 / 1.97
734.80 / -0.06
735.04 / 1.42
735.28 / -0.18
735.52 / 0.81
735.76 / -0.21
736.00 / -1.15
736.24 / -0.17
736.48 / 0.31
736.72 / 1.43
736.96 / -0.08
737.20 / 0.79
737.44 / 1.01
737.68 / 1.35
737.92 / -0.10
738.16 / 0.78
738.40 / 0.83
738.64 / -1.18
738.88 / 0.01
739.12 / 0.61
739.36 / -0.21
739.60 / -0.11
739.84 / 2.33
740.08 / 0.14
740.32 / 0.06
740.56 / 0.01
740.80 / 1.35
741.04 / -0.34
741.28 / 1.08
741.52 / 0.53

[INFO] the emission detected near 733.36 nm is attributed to [O II] 3727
